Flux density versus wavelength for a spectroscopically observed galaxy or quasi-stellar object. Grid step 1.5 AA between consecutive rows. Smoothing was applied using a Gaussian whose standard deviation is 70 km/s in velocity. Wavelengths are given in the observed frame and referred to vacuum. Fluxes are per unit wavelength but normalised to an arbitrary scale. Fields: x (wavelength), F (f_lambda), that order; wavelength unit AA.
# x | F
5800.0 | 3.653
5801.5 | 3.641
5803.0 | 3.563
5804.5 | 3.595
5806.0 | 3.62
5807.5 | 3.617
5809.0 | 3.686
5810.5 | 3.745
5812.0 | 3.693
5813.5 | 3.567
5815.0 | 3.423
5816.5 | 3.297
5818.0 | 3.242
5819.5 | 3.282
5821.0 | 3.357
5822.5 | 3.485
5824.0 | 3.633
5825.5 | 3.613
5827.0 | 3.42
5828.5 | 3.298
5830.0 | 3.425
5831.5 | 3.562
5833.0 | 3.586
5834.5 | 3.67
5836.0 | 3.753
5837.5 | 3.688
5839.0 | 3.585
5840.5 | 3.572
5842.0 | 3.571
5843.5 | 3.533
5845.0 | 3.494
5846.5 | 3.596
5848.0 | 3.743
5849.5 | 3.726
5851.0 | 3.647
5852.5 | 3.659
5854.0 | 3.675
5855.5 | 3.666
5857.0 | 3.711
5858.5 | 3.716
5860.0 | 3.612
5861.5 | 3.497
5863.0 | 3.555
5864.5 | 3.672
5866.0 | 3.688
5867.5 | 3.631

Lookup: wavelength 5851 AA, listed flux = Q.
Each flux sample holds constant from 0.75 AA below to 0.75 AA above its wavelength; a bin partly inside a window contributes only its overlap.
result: 3.647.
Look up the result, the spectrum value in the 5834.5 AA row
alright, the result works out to 3.67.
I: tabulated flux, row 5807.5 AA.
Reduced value 3.617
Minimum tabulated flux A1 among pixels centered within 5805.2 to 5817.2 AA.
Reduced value 3.297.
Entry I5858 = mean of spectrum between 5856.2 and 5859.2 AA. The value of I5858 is 3.71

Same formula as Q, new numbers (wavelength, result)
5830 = 3.425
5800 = 3.653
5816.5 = 3.297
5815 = 3.423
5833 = 3.586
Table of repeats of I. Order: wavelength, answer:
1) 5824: 3.633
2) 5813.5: 3.567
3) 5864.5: 3.672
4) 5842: 3.571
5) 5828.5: 3.298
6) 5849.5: 3.726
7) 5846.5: 3.596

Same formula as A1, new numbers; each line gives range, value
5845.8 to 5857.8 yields 3.596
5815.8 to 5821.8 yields 3.242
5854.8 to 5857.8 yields 3.666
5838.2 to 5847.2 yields 3.494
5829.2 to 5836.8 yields 3.425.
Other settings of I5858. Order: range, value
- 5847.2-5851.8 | 3.7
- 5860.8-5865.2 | 3.57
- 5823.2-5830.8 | 3.48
